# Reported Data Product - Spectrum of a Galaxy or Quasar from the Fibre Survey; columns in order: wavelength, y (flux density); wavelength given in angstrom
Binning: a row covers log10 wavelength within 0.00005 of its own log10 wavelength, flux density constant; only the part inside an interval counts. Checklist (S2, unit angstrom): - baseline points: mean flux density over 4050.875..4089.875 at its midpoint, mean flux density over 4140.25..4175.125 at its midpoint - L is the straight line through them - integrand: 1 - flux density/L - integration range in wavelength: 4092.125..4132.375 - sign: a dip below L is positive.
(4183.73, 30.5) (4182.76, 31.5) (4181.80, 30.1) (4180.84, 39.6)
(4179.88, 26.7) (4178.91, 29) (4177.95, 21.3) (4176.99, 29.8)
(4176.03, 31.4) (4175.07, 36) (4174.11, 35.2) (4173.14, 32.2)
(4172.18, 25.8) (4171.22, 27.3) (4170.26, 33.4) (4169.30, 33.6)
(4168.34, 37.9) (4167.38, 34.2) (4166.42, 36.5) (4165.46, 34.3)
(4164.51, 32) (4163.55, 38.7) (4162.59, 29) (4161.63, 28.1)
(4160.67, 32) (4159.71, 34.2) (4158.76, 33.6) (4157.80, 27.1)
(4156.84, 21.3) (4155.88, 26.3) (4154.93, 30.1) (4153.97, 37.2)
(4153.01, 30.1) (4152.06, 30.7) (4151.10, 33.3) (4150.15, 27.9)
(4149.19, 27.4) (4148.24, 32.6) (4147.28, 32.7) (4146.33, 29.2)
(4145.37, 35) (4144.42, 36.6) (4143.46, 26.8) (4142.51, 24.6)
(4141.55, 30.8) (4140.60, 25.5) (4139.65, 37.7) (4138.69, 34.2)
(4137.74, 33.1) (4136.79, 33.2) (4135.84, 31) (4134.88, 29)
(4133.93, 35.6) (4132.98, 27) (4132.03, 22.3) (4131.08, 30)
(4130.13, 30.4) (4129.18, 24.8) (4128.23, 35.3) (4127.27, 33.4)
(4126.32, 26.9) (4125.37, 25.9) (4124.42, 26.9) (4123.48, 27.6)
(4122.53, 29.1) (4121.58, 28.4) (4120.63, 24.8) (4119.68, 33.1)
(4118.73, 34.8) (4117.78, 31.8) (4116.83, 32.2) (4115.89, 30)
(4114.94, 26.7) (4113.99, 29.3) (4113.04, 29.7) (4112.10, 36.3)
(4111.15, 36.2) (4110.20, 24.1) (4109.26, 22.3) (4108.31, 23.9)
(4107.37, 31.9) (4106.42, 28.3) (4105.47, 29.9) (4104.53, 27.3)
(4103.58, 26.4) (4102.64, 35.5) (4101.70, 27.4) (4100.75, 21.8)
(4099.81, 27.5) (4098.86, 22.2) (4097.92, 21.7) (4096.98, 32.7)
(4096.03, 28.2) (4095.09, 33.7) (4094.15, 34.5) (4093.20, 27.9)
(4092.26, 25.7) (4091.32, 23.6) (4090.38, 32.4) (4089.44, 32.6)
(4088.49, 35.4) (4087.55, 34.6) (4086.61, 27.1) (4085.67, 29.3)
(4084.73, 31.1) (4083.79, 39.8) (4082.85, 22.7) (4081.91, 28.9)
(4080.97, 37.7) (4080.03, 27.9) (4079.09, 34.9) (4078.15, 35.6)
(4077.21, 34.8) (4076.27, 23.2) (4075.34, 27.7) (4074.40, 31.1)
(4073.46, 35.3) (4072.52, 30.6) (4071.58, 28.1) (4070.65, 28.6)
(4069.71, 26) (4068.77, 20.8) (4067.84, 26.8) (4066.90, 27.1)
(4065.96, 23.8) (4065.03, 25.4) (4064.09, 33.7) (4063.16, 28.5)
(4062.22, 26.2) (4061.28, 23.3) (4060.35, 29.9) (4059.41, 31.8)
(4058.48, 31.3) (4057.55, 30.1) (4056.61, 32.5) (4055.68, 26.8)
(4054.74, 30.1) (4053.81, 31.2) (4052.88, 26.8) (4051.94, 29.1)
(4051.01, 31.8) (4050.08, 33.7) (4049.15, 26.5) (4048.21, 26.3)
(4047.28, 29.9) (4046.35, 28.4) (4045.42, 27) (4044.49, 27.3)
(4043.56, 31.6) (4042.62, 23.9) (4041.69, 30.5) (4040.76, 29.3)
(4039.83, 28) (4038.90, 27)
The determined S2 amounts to 2.2 angstrom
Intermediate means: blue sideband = 29.7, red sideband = 31.3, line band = 28.9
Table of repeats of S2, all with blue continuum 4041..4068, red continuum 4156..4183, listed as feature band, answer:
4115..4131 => 0.4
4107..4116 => 0.3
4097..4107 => 0.9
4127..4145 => 0.0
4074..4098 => -1.0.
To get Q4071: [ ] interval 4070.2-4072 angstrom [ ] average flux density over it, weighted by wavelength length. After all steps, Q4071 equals 28.5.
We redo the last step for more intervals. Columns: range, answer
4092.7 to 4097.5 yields 31.2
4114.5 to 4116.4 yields 28.5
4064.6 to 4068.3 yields 25.8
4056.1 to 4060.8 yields 31.1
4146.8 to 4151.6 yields 30.8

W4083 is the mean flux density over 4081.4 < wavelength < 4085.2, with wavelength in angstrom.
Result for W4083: 30.7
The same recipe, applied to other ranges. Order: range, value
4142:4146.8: 30.4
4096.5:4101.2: 25.2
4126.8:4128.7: 34.2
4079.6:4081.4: 32.8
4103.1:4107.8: 28.7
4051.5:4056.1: 28.8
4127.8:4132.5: 28.5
